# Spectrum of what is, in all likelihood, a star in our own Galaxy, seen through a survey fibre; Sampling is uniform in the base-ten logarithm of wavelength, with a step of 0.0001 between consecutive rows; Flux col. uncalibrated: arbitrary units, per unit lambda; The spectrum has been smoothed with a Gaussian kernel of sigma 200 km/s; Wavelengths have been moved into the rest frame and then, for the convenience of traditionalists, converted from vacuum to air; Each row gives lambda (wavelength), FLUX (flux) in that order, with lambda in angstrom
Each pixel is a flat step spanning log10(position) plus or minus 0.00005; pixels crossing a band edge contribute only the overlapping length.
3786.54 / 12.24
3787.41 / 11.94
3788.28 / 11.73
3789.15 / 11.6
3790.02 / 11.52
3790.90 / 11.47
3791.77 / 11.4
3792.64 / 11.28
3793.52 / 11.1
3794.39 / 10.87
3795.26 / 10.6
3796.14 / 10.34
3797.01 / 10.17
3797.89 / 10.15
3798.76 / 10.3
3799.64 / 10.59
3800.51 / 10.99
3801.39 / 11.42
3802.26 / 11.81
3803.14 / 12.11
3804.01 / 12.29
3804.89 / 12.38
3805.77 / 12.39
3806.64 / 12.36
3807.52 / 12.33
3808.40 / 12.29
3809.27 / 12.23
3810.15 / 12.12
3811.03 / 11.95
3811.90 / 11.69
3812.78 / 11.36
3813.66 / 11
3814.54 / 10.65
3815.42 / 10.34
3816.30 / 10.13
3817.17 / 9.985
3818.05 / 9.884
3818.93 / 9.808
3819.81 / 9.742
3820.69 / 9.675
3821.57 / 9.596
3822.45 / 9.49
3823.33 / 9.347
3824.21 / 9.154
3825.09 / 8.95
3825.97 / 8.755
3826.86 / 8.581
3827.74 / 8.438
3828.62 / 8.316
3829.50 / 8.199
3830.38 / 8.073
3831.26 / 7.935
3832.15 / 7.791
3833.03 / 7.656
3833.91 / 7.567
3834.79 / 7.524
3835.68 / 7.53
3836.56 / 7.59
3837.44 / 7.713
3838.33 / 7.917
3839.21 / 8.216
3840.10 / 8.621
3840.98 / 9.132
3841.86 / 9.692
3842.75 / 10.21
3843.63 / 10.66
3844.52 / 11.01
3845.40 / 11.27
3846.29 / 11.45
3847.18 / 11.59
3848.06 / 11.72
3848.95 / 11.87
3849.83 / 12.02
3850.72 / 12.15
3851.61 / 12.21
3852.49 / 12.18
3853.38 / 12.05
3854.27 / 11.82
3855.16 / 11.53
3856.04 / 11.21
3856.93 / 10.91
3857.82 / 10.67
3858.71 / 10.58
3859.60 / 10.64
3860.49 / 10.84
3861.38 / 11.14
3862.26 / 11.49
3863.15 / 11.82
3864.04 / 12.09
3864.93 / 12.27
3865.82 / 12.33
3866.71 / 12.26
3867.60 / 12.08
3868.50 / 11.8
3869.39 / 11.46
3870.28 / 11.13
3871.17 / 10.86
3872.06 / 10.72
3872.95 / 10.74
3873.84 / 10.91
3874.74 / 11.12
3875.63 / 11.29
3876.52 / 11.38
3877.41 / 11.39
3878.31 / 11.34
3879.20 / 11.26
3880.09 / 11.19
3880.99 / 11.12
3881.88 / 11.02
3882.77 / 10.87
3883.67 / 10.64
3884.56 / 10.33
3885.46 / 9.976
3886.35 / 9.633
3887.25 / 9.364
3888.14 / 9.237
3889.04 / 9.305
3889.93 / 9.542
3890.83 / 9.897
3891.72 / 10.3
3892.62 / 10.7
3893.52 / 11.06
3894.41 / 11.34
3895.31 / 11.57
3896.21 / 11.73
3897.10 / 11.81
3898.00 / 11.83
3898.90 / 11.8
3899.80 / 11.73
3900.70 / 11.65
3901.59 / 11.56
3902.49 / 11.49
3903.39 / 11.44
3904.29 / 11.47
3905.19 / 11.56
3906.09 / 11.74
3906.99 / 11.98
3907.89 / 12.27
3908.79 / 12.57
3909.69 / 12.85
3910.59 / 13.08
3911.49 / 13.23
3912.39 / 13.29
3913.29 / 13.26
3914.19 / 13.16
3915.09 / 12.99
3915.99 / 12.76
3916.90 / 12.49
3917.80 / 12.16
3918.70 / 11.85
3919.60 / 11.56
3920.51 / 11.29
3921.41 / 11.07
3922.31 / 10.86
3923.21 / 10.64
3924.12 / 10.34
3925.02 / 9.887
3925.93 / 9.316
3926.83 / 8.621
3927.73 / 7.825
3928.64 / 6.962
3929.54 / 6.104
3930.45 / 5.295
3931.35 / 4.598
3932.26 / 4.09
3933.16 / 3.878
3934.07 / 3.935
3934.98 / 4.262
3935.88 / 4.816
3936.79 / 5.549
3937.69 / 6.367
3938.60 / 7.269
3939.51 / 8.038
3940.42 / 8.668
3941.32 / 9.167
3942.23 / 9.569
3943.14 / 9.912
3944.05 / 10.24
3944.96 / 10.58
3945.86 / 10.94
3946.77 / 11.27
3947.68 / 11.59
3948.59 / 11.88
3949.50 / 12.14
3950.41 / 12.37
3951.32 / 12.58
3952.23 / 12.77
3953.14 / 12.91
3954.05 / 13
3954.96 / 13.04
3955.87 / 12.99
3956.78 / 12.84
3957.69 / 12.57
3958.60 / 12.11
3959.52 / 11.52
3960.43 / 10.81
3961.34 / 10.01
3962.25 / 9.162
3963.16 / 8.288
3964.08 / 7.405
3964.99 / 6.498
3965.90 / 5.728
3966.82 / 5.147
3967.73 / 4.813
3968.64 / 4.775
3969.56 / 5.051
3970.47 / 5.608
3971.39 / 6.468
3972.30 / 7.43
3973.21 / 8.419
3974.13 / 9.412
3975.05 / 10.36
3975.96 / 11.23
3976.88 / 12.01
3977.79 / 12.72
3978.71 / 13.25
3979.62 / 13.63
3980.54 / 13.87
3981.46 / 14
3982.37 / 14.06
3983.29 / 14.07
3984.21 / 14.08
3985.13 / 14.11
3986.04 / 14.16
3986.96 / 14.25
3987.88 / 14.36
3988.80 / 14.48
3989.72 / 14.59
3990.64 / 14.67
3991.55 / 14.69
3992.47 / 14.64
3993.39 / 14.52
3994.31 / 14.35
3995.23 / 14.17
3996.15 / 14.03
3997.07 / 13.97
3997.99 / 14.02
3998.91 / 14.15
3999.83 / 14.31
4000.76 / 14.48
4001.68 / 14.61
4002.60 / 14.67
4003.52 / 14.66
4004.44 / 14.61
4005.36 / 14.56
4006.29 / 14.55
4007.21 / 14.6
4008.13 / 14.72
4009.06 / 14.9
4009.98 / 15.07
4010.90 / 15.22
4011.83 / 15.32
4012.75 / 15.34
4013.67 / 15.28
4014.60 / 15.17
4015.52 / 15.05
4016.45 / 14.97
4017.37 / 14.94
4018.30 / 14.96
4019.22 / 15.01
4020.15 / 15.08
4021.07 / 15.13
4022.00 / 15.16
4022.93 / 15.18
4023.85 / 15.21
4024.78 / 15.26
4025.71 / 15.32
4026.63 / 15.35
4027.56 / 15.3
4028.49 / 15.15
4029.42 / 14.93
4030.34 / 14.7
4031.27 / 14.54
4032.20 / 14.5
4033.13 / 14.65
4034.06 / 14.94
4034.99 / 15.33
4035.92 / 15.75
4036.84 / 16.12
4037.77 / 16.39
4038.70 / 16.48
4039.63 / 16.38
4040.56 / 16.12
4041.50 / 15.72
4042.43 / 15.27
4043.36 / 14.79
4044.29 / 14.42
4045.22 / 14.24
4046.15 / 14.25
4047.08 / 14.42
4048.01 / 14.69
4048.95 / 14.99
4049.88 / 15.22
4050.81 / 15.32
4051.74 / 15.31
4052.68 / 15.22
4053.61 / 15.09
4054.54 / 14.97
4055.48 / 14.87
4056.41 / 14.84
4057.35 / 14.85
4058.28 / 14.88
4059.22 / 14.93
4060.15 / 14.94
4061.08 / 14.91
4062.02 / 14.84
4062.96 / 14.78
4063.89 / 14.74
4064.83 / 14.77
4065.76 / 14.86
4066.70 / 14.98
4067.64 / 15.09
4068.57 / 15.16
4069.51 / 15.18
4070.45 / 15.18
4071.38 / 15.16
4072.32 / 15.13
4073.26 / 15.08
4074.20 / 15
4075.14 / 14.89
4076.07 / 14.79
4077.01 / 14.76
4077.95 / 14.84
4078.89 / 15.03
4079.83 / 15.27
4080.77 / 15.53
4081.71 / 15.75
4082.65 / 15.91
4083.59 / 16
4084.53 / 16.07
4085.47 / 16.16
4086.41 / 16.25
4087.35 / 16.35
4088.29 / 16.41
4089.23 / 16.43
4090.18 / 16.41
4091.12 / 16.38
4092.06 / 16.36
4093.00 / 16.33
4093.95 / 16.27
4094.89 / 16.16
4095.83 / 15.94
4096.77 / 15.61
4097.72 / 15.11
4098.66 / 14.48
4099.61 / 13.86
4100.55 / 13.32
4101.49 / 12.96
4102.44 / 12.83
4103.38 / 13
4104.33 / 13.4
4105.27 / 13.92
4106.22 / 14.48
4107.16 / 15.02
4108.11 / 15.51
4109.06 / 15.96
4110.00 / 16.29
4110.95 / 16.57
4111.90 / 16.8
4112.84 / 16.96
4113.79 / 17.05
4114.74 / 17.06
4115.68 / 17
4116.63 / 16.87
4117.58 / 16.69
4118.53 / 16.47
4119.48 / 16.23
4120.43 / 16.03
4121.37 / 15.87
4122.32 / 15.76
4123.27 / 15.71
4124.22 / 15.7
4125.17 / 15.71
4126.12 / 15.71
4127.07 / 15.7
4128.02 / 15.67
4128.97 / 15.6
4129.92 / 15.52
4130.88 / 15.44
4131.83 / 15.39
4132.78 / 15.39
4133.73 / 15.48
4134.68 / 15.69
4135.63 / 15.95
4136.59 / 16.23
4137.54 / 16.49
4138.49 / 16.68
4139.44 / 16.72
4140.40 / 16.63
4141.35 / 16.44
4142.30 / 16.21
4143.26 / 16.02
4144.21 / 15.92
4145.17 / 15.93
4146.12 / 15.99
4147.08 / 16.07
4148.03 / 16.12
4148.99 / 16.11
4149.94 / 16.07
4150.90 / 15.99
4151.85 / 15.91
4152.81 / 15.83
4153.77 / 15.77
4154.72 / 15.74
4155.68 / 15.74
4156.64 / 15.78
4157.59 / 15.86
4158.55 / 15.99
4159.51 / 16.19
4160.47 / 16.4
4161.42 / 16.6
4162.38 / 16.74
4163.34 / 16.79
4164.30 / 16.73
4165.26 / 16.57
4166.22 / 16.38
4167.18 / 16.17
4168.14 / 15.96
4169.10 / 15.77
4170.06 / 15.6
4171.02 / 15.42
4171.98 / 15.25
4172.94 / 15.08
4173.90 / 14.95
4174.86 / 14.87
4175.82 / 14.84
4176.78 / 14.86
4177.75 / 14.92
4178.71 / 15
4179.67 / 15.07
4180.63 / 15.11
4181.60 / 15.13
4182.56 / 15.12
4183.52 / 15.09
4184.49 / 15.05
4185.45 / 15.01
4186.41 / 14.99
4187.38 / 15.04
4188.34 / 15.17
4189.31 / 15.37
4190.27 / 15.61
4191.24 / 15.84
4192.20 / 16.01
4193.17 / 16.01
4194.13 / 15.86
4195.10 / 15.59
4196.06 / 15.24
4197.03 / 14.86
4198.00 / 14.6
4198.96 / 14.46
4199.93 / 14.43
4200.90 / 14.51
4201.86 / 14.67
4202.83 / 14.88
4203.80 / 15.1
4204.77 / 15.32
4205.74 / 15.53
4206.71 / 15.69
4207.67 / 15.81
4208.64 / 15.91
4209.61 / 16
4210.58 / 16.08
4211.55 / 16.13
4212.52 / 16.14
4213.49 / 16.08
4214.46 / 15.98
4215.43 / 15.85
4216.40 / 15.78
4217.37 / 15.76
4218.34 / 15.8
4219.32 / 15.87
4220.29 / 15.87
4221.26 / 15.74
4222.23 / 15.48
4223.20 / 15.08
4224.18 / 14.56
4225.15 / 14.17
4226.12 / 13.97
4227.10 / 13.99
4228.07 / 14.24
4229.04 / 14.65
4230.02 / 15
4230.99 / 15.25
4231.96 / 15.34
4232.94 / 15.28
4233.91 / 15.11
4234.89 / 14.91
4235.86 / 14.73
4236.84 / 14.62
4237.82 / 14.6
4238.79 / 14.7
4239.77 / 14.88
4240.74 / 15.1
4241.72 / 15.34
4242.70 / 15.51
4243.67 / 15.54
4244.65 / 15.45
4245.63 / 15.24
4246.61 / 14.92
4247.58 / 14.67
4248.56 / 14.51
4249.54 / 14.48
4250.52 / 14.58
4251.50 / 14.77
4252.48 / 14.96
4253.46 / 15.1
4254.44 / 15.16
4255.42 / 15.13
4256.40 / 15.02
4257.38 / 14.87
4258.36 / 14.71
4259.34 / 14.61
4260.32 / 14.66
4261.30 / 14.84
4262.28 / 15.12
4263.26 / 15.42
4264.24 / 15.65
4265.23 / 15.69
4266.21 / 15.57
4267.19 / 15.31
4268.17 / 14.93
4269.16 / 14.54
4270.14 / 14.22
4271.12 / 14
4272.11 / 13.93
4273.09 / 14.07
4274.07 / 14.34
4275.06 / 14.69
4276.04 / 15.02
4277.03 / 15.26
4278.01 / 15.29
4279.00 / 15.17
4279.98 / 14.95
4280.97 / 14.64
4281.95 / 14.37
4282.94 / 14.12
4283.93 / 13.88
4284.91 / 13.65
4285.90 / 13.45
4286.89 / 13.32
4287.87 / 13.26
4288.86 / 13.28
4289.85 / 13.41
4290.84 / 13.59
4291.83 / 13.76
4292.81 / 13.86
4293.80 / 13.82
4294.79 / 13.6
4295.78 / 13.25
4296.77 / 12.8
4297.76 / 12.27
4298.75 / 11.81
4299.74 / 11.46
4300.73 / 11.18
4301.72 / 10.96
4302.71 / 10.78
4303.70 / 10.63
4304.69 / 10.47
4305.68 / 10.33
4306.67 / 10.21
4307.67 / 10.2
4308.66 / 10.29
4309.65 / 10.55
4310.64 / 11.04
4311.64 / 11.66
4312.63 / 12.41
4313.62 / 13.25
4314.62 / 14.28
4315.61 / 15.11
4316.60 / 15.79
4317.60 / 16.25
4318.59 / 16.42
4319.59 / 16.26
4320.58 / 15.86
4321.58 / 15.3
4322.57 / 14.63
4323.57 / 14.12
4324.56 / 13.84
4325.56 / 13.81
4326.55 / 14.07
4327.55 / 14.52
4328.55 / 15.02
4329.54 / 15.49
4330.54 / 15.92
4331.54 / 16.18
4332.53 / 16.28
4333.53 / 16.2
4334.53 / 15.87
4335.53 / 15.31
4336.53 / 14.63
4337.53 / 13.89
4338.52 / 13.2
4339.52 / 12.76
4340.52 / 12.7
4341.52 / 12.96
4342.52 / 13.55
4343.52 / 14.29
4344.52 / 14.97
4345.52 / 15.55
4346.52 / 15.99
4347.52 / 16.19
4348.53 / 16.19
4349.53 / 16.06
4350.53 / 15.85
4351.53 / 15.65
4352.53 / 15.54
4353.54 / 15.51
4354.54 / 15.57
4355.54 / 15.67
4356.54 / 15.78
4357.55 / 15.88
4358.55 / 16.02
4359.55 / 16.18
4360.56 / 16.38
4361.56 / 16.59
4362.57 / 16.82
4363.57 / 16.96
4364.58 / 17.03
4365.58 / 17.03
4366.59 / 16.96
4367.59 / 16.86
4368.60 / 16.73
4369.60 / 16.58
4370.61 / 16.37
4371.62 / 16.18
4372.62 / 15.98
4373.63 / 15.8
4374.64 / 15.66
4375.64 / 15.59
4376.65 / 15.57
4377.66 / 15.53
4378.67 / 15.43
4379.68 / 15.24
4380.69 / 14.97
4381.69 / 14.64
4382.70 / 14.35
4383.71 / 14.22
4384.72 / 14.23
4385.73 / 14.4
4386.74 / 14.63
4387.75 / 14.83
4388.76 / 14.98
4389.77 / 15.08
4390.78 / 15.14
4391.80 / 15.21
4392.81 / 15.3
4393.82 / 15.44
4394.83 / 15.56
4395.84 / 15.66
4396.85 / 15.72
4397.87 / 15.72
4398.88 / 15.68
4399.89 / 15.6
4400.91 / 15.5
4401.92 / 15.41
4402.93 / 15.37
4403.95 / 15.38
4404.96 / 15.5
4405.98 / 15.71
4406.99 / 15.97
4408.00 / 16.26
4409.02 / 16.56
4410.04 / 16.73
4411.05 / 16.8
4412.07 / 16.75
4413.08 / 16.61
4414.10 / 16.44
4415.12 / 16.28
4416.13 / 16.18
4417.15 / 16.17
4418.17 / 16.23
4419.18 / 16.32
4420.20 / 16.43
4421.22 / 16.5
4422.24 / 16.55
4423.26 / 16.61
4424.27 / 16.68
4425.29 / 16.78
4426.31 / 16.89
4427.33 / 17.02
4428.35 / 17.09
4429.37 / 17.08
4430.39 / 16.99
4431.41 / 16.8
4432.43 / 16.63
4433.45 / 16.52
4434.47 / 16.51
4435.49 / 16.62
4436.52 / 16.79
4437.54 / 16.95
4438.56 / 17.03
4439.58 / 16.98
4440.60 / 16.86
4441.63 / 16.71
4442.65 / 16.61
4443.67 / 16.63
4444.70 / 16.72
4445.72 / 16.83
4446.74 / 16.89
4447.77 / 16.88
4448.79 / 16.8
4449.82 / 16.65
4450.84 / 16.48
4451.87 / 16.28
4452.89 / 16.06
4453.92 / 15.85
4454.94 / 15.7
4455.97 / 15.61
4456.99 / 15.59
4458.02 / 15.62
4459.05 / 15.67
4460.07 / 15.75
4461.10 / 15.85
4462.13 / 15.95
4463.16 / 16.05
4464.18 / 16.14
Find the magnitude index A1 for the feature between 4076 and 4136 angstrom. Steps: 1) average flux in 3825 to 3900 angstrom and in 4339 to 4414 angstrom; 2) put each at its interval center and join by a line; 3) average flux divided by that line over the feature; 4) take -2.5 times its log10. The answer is -0.21 mag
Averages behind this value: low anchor 10.5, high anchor 15.6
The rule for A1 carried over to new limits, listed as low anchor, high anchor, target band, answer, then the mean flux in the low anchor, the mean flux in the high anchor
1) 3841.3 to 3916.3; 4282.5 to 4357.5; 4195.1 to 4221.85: -0.17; 11.4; 13.9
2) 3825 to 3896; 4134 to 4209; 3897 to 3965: 0.12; 10.4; 15.7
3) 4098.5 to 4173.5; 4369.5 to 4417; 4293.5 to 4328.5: 0.20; 15.8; 15.6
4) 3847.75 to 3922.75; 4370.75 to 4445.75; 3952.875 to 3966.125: 0.14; 11.5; 16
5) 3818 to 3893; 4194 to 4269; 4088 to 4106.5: -0.12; 10.3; 15.1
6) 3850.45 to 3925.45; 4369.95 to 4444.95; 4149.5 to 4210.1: -0.11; 11.4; 16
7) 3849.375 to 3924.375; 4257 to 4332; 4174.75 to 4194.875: -0.16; 11.4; 13.8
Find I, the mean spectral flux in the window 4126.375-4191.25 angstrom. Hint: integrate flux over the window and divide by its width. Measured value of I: 15.7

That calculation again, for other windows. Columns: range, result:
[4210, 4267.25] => 15.1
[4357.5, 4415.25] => 15.8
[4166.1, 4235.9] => 15.3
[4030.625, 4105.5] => 15.2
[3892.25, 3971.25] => 10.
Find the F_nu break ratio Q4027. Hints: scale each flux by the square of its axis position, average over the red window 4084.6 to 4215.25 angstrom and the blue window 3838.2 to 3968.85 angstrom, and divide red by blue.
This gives 1.69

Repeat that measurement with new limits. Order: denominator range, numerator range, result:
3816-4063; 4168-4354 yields 1.45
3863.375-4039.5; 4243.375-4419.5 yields 1.50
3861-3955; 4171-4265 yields 1.67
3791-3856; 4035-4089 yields 1.67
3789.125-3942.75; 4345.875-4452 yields 2.01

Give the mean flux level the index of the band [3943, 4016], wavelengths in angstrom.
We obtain 12.3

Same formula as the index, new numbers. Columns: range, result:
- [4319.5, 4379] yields 15.5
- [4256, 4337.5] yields 14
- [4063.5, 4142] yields 15.6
